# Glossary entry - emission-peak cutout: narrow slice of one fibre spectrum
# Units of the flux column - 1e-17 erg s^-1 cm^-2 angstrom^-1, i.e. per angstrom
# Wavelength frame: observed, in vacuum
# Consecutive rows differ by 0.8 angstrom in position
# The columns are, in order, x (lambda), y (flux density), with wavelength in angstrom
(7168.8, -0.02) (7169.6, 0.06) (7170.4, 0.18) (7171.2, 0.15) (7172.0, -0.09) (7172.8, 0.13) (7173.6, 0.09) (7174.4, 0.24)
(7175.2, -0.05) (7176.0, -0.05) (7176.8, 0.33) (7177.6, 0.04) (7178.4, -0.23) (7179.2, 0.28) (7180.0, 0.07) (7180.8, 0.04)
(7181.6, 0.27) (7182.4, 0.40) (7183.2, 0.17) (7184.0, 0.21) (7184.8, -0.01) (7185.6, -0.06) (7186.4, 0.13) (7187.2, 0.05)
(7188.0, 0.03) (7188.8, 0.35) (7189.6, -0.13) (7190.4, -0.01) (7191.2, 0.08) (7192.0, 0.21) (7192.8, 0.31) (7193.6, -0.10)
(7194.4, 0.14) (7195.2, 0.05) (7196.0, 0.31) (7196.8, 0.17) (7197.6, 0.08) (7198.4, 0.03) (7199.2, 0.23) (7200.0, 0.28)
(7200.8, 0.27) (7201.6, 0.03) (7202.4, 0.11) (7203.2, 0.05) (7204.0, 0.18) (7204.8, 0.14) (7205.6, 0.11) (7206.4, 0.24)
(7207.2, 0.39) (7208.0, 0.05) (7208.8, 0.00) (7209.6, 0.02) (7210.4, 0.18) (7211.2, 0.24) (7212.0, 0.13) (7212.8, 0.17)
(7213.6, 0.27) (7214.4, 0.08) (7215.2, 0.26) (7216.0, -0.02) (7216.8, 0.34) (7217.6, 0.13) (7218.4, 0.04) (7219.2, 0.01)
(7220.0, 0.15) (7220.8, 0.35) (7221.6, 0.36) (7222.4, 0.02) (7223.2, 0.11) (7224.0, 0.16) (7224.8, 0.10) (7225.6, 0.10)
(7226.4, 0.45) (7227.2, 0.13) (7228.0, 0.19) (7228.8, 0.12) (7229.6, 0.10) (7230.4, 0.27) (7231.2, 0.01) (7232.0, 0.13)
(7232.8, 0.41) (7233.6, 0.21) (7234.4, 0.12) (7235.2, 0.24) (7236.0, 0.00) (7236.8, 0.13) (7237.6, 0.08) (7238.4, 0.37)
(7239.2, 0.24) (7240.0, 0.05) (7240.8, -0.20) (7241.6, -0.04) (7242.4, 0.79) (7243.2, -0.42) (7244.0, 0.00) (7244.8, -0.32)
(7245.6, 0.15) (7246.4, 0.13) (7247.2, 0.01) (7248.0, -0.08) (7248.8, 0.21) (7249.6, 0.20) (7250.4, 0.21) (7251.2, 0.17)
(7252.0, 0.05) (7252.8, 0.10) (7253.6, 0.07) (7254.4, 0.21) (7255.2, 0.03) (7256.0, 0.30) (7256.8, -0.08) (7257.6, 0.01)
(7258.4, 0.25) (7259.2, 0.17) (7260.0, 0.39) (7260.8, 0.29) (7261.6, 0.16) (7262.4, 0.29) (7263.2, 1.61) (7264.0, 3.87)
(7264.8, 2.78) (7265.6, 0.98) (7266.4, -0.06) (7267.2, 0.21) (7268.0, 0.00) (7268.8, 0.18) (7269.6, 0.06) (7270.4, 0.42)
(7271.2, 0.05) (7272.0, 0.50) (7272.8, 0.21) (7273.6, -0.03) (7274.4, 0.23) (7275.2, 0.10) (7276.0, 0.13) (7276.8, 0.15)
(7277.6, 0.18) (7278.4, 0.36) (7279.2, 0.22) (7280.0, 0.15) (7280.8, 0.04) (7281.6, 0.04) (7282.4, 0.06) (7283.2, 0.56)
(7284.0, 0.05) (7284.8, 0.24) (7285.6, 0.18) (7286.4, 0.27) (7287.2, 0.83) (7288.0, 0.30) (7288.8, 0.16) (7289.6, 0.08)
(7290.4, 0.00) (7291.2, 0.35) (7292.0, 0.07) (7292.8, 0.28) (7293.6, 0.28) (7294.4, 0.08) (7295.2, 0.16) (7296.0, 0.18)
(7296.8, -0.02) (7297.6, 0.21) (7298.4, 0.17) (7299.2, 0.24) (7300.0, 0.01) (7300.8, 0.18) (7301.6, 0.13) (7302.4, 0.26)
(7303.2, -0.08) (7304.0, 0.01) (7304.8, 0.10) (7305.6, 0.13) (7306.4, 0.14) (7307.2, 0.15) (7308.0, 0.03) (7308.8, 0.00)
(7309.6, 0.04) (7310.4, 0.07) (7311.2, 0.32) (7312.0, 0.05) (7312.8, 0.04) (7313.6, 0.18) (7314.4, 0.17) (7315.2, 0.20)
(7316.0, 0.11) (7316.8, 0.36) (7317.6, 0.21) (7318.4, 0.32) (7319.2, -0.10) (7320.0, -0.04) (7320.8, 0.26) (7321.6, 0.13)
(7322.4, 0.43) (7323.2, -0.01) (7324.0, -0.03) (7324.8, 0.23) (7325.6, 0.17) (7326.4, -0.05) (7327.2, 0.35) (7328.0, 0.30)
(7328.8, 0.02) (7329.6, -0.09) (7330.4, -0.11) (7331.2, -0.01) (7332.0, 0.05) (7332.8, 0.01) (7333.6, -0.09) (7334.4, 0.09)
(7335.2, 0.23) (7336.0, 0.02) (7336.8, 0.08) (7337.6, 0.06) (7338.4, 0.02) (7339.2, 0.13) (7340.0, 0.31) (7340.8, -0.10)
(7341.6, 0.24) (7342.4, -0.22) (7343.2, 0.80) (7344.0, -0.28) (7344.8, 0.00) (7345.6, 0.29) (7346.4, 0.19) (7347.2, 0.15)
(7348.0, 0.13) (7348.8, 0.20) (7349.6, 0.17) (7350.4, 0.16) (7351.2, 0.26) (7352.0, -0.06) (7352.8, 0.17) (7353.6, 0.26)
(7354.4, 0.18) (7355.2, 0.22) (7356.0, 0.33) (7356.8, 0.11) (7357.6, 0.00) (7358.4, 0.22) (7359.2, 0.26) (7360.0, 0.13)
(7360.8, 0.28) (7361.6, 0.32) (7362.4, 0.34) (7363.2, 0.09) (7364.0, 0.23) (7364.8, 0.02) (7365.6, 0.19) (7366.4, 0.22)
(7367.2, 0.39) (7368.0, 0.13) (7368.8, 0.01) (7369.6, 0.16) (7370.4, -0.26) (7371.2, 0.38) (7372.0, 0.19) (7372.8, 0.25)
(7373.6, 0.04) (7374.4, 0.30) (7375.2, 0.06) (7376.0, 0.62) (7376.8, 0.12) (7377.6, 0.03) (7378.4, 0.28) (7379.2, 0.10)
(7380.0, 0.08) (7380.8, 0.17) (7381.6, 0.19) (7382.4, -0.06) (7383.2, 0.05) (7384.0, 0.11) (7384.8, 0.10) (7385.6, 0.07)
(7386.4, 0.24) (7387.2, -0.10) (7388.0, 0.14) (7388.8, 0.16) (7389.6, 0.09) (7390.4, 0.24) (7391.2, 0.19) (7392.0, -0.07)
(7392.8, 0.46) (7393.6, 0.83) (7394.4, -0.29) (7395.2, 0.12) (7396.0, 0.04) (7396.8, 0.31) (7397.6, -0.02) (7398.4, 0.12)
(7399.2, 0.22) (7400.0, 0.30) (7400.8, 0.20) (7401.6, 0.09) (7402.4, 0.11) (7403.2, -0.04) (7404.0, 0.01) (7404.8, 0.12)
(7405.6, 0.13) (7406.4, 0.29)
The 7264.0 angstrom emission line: H-alpha 6563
